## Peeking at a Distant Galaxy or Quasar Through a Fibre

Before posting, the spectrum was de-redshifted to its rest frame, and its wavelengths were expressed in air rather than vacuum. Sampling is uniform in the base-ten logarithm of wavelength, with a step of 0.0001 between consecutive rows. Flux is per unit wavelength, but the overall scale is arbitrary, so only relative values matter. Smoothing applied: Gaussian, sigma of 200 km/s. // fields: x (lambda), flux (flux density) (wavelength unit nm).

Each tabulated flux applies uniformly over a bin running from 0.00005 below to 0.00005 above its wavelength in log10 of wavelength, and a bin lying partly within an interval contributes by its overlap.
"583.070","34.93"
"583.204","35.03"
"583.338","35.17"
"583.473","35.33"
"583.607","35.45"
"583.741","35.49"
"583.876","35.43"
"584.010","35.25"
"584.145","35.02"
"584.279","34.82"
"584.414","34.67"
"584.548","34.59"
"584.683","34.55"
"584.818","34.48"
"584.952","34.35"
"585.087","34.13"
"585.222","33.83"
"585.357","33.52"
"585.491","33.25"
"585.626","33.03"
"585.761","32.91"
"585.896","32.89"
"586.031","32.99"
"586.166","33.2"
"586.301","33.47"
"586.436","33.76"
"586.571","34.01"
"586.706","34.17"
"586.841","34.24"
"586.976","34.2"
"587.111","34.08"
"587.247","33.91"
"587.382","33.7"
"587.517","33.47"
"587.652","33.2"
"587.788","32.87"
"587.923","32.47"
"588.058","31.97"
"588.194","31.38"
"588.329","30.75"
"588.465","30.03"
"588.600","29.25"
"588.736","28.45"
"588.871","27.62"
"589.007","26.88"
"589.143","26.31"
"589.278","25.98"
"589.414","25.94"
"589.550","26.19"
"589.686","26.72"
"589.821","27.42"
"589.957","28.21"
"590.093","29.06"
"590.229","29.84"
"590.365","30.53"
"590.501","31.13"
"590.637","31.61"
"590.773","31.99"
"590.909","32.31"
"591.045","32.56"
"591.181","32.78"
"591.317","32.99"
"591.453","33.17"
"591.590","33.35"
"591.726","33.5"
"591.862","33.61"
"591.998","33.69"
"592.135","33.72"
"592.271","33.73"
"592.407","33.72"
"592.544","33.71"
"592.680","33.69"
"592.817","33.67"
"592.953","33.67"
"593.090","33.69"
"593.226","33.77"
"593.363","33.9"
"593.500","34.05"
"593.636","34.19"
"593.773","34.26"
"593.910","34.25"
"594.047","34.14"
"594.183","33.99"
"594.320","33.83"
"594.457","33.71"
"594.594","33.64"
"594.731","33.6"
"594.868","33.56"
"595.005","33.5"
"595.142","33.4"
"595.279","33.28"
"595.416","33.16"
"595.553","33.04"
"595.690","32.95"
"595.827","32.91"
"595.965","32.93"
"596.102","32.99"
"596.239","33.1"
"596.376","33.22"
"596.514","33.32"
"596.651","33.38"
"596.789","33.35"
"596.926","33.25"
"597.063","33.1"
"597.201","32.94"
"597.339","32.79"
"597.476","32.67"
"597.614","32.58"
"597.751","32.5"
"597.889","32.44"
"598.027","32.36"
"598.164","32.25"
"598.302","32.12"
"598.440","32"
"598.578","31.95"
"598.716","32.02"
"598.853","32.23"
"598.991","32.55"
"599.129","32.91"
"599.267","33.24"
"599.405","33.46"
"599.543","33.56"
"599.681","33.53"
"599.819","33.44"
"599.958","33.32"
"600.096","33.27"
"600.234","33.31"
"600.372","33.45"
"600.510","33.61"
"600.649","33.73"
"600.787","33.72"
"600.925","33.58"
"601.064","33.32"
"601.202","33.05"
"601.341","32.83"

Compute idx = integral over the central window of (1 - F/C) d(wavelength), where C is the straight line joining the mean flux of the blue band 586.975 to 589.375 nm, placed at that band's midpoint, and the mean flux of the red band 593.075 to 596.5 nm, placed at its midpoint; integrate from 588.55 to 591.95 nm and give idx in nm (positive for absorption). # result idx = 0.19 nm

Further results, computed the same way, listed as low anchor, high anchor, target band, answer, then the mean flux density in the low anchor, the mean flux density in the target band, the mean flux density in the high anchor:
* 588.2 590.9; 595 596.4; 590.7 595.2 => -0.35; 28.8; 33.6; 33.1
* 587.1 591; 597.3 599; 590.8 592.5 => -0.14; 30.1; 33.2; 32.3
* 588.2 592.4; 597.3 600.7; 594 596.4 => -0.12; 30.4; 33.4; 32.8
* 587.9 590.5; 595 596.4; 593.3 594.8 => -0.09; 28.7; 34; 33.1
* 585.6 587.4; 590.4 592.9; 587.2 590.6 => 0.37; 33.6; 29.7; 33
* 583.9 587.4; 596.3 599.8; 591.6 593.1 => -0.01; 34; 33.7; 32.8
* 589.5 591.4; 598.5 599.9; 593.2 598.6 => -0.22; 30.3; 33.2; 32.9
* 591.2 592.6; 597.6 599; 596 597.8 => -0.03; 33.5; 33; 32.3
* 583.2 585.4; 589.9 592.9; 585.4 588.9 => 0.13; 34.8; 32.6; 32.4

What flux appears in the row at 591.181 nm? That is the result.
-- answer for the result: 32.78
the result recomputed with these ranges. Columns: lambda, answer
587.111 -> 34.08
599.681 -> 33.53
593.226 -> 33.77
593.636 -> 34.19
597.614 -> 32.58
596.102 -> 32.99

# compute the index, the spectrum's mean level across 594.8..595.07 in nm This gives 33.5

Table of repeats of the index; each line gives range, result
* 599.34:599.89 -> 33.5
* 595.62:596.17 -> 32.9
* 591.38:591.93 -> 33.4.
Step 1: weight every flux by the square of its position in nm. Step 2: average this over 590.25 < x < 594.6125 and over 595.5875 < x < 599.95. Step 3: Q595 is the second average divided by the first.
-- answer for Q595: 1.0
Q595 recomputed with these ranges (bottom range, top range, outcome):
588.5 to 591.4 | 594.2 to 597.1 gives 1.16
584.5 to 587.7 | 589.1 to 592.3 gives 0.92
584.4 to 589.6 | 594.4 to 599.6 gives 1.06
